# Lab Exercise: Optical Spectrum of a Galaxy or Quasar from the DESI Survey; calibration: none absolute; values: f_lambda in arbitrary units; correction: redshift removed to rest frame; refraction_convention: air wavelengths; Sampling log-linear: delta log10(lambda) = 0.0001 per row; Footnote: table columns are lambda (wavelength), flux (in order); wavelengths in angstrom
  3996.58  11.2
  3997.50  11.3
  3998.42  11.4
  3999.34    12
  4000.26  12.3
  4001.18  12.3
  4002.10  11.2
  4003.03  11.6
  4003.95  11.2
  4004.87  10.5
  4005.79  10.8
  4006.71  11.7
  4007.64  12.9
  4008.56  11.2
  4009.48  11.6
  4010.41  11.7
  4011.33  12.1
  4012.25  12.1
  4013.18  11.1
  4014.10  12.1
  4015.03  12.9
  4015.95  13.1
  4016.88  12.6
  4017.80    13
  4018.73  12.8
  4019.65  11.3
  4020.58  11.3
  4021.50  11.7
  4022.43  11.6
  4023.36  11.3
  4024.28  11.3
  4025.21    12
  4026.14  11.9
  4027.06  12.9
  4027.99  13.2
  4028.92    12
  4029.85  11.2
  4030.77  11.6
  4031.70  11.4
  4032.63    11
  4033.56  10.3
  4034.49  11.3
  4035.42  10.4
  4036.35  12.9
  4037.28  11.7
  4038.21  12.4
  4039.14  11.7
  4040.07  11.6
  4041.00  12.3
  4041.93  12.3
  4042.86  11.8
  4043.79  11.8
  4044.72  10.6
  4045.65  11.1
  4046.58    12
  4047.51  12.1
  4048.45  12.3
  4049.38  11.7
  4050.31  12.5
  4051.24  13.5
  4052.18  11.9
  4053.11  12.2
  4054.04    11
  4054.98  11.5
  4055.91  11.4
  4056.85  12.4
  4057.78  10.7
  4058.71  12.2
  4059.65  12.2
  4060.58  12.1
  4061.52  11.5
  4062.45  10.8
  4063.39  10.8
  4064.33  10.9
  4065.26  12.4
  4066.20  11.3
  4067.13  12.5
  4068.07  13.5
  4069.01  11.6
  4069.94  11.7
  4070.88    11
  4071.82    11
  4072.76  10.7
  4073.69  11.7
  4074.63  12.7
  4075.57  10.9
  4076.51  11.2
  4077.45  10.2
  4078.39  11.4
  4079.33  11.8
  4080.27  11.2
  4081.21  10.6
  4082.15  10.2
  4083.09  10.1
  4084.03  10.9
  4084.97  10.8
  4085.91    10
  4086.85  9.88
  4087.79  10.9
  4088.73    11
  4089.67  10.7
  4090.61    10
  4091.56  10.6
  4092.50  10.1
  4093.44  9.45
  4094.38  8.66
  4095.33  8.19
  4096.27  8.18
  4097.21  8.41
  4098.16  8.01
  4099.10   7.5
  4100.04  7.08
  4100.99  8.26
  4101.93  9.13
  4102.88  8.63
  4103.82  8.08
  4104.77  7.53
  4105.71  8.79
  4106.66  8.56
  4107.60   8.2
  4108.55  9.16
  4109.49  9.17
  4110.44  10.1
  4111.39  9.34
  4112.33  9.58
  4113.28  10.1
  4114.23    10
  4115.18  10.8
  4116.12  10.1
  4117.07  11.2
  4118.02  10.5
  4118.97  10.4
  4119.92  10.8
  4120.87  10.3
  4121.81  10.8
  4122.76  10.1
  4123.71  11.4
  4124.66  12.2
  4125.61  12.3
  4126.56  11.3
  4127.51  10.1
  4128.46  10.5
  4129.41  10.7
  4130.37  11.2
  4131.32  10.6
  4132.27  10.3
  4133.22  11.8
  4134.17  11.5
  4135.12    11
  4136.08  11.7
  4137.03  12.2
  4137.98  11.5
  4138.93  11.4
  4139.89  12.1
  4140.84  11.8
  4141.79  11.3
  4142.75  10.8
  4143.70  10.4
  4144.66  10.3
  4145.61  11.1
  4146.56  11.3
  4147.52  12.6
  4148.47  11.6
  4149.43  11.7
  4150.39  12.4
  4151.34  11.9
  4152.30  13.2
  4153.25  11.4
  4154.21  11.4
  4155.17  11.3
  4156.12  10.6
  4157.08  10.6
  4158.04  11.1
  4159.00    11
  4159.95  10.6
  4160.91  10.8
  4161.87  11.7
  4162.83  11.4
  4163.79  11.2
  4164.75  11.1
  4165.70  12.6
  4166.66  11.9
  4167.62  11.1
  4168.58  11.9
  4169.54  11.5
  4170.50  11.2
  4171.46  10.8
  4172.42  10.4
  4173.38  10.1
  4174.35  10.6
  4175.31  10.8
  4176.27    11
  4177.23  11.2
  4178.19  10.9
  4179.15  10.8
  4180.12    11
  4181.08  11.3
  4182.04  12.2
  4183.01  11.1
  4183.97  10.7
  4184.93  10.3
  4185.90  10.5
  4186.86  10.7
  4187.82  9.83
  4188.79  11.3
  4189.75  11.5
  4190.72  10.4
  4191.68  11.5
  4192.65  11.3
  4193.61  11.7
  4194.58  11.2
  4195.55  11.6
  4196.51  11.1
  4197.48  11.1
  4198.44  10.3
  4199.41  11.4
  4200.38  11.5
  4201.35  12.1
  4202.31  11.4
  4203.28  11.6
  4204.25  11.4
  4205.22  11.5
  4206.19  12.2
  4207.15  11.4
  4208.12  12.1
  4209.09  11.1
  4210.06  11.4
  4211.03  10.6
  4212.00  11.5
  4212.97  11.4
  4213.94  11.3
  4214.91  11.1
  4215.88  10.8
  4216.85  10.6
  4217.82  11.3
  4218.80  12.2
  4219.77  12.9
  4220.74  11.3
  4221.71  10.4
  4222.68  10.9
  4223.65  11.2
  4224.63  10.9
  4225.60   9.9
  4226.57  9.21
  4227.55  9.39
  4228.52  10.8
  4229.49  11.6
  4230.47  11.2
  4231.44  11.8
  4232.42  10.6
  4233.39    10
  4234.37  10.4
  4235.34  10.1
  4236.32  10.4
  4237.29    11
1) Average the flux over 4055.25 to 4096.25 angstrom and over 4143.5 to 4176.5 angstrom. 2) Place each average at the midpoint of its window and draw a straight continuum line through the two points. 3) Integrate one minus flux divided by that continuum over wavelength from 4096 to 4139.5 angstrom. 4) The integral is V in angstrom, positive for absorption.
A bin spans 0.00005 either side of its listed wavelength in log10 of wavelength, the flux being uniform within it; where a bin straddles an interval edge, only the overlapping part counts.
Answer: 4.3 angstrom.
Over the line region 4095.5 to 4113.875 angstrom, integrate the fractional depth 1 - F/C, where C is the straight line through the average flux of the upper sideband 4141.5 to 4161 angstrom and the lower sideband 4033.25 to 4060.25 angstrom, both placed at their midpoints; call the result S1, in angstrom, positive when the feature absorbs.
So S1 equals 4.6 angstrom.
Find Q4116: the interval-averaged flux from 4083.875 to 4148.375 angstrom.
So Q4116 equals 10.2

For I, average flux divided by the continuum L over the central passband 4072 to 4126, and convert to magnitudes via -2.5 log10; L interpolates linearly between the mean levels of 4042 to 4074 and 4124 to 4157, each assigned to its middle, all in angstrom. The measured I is 0.16 mag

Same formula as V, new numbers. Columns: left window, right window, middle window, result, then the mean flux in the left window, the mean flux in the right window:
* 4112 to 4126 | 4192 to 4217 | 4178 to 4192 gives 0.3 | 10.7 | 11.3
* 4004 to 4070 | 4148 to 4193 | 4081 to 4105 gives 4.6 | 11.8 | 11.2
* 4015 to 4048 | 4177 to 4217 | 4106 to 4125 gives 2.3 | 11.8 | 11.2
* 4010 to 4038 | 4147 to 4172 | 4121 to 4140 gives 0.6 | 11.9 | 11.5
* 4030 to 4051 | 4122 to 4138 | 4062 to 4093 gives 1.1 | 11.7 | 11.2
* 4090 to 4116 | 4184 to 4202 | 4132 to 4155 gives -3.8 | 8.97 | 11.1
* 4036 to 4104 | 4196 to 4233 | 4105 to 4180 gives 0.8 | 10.9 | 11.2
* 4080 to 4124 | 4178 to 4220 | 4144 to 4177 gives -2.2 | 9.64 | 11.2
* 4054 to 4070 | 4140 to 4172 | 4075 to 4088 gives 1.0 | 11.7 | 11.4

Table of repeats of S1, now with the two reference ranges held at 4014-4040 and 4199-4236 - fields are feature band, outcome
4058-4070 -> -0.1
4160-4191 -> 0.6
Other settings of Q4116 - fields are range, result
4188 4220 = 11.4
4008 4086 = 11.7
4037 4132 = 10.7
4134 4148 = 11.4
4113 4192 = 11.1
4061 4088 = 11.2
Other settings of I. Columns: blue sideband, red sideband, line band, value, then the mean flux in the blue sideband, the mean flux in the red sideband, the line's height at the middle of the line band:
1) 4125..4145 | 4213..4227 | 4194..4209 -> -0.04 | 11.2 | 11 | 11.1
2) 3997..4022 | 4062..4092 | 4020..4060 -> -0.03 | 11.8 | 11.1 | 11.5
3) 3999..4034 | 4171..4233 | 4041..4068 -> -0.01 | 11.8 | 11.1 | 11.7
